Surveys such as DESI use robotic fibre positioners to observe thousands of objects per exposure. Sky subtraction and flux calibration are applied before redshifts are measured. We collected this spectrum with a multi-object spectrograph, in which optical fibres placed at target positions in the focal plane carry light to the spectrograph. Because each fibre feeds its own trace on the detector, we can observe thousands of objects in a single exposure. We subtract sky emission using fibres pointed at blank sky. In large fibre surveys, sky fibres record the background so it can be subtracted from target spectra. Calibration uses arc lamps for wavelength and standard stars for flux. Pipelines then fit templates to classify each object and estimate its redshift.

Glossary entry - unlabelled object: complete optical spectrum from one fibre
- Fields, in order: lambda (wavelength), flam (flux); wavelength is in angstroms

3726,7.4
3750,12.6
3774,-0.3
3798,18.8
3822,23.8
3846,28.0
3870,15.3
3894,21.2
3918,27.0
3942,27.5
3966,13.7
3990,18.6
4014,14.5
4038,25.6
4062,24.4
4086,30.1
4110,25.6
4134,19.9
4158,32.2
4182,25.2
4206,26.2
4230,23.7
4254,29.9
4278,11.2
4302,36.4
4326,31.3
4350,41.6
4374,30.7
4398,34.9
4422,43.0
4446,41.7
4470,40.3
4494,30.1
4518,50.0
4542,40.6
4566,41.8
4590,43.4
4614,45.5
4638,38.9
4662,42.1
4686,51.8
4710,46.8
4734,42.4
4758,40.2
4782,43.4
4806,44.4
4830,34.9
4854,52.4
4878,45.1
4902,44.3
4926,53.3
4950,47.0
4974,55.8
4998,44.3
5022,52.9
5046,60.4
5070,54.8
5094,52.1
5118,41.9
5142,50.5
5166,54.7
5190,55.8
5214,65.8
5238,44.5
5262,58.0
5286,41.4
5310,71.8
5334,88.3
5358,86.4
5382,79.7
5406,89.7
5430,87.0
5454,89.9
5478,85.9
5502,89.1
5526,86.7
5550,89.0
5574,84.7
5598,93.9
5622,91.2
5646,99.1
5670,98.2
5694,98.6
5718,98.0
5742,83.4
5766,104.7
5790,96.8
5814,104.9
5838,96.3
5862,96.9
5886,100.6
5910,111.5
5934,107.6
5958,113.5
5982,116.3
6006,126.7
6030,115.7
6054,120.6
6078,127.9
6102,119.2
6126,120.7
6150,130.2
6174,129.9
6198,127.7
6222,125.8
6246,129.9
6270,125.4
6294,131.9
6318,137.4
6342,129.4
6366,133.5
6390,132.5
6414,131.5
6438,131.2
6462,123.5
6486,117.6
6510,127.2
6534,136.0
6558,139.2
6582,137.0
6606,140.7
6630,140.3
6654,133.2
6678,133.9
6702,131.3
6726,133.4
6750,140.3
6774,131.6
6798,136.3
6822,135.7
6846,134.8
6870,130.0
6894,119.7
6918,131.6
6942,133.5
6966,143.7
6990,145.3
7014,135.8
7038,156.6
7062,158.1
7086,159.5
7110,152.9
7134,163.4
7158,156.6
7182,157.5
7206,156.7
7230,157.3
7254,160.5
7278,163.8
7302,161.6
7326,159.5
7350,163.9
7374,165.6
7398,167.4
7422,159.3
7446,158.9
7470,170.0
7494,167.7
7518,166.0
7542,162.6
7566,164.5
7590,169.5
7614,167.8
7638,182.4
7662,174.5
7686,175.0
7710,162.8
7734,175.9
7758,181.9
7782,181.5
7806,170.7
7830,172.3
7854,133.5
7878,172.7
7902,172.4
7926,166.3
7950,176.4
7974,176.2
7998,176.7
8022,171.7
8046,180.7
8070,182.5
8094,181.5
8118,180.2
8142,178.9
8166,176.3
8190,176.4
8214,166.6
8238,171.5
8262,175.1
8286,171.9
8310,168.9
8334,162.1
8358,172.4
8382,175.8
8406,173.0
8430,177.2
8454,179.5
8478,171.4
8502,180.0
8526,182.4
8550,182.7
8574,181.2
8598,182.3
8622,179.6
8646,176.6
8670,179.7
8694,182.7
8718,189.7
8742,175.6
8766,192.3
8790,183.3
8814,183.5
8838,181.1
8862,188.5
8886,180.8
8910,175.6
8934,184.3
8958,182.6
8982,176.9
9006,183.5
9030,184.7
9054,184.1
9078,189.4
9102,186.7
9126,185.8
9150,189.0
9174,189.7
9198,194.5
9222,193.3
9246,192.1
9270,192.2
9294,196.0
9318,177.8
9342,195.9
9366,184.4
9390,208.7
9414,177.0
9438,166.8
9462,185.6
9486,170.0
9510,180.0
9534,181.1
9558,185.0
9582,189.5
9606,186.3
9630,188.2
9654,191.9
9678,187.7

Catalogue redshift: 0.332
